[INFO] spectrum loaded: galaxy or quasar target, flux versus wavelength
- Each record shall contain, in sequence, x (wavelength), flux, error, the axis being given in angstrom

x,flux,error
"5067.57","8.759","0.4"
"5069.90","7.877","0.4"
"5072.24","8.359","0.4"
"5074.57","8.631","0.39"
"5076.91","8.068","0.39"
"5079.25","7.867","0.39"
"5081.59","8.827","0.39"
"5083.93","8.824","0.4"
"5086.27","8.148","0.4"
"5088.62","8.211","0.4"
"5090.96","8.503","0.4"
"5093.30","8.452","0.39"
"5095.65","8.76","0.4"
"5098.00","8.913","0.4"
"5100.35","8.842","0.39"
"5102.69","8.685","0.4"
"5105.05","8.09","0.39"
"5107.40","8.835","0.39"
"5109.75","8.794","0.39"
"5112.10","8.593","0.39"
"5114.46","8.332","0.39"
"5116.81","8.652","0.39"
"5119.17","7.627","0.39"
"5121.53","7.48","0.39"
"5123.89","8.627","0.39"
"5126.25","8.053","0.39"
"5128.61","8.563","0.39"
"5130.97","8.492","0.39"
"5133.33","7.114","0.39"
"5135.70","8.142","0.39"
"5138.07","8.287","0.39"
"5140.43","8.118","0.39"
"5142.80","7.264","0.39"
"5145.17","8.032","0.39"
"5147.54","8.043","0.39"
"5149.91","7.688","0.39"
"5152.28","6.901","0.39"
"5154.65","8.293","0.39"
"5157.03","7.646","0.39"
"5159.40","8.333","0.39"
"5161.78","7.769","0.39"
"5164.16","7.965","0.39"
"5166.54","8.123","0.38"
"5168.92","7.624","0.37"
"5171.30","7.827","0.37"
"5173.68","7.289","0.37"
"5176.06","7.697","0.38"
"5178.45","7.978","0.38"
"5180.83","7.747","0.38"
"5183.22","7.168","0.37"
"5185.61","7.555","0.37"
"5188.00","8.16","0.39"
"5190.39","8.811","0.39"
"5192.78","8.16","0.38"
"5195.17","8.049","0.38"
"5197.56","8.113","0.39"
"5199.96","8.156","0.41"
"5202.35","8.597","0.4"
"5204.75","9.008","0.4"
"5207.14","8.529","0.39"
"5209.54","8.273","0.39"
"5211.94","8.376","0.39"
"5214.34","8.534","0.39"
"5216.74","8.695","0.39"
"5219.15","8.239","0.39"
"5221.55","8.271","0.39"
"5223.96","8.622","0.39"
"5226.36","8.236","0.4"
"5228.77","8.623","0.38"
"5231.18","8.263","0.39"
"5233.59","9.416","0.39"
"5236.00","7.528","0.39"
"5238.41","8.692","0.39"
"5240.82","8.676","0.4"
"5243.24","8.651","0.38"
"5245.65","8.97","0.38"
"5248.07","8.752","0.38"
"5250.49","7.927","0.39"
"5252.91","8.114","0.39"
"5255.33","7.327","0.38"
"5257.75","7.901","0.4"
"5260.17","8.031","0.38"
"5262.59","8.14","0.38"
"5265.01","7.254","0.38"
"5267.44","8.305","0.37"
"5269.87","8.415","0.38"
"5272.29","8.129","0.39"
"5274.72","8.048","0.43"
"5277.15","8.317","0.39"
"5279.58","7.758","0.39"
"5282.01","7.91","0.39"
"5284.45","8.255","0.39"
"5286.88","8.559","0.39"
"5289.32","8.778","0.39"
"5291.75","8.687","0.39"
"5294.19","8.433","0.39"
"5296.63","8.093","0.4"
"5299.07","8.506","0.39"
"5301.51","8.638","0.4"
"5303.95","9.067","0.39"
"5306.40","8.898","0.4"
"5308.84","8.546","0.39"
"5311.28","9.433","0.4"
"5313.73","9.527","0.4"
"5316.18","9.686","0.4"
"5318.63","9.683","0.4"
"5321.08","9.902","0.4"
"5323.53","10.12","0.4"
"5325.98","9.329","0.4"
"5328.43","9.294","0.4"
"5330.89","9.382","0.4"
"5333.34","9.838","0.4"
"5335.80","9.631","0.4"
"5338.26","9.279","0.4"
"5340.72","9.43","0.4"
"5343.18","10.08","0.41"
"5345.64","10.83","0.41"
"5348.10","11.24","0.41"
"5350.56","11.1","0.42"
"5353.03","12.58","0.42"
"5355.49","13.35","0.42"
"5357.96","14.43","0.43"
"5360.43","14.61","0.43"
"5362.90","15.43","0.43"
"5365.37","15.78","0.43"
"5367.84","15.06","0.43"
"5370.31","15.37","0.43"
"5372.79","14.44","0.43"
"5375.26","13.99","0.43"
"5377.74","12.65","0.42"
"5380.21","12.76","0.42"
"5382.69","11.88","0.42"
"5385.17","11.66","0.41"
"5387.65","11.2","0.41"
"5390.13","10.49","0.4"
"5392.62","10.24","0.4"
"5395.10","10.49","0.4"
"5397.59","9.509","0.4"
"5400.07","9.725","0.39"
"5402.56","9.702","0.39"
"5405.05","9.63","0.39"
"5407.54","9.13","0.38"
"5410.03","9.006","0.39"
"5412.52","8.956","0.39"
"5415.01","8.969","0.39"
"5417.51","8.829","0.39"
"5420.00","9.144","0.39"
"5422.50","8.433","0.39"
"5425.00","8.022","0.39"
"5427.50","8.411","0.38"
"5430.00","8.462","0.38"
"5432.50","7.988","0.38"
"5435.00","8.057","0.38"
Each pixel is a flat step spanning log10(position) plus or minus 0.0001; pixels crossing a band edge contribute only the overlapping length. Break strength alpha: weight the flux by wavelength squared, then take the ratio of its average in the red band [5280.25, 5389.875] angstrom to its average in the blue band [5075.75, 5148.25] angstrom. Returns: 1.42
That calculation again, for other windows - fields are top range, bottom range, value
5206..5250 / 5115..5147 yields 1.10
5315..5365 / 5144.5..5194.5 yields 1.50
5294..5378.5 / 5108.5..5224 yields 1.46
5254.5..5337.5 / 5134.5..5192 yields 1.17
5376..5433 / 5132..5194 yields 1.38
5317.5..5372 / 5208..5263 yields 1.45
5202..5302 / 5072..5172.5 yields 1.07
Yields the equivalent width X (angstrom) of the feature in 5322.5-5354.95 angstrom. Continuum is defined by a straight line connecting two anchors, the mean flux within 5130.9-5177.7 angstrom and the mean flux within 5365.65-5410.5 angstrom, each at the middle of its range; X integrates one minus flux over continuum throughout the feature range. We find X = 1.79 angstrom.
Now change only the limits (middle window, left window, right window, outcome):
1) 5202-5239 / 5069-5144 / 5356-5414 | 5.02 angstrom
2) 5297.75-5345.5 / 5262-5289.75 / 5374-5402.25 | 0.01 angstrom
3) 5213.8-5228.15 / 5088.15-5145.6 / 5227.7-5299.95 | -0.26 angstrom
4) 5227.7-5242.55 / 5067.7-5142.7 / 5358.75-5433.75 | 1.55 angstrom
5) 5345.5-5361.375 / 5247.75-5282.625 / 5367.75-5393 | -1.47 angstrom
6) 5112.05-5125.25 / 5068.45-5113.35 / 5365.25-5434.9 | 0.75 angstrom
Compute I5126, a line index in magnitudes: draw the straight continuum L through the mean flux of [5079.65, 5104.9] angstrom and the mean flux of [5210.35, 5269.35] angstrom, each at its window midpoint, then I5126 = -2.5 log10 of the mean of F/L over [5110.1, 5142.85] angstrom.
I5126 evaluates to 0.048 mag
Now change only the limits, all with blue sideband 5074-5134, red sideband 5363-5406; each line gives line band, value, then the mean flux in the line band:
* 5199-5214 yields 0.15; 8.5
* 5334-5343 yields 0.21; 9.54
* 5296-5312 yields 0.26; 8.75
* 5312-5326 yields 0.16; 9.73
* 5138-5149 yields 0.13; 7.91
